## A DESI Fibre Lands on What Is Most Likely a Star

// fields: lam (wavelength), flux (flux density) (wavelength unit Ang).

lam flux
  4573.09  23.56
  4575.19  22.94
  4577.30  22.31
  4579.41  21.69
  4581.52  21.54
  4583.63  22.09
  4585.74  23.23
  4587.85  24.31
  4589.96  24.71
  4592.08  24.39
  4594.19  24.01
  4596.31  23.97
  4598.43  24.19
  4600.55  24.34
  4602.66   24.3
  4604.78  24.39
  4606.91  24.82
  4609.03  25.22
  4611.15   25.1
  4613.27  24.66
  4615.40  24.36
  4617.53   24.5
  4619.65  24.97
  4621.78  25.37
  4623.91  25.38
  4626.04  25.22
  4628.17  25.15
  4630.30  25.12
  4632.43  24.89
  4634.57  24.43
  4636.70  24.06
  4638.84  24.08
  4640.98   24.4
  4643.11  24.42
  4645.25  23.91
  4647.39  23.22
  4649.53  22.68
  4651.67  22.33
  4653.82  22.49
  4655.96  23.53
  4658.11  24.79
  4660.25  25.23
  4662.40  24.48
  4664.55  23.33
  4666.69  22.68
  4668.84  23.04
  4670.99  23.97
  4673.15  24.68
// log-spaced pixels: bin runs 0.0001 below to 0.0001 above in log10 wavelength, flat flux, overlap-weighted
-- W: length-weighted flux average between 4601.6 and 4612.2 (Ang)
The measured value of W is 24.8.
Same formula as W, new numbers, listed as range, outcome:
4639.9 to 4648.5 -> 24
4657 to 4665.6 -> 24.4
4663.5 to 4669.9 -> 23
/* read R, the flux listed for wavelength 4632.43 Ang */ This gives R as 24.89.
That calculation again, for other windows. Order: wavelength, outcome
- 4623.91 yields 25.38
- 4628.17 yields 25.15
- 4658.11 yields 24.79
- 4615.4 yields 24.36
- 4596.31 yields 23.97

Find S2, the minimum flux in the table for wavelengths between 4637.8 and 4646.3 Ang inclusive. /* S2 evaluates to 23.91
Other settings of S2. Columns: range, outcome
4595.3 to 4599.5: 23.97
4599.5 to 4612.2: 24.3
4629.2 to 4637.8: 24.06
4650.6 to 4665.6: 22.33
